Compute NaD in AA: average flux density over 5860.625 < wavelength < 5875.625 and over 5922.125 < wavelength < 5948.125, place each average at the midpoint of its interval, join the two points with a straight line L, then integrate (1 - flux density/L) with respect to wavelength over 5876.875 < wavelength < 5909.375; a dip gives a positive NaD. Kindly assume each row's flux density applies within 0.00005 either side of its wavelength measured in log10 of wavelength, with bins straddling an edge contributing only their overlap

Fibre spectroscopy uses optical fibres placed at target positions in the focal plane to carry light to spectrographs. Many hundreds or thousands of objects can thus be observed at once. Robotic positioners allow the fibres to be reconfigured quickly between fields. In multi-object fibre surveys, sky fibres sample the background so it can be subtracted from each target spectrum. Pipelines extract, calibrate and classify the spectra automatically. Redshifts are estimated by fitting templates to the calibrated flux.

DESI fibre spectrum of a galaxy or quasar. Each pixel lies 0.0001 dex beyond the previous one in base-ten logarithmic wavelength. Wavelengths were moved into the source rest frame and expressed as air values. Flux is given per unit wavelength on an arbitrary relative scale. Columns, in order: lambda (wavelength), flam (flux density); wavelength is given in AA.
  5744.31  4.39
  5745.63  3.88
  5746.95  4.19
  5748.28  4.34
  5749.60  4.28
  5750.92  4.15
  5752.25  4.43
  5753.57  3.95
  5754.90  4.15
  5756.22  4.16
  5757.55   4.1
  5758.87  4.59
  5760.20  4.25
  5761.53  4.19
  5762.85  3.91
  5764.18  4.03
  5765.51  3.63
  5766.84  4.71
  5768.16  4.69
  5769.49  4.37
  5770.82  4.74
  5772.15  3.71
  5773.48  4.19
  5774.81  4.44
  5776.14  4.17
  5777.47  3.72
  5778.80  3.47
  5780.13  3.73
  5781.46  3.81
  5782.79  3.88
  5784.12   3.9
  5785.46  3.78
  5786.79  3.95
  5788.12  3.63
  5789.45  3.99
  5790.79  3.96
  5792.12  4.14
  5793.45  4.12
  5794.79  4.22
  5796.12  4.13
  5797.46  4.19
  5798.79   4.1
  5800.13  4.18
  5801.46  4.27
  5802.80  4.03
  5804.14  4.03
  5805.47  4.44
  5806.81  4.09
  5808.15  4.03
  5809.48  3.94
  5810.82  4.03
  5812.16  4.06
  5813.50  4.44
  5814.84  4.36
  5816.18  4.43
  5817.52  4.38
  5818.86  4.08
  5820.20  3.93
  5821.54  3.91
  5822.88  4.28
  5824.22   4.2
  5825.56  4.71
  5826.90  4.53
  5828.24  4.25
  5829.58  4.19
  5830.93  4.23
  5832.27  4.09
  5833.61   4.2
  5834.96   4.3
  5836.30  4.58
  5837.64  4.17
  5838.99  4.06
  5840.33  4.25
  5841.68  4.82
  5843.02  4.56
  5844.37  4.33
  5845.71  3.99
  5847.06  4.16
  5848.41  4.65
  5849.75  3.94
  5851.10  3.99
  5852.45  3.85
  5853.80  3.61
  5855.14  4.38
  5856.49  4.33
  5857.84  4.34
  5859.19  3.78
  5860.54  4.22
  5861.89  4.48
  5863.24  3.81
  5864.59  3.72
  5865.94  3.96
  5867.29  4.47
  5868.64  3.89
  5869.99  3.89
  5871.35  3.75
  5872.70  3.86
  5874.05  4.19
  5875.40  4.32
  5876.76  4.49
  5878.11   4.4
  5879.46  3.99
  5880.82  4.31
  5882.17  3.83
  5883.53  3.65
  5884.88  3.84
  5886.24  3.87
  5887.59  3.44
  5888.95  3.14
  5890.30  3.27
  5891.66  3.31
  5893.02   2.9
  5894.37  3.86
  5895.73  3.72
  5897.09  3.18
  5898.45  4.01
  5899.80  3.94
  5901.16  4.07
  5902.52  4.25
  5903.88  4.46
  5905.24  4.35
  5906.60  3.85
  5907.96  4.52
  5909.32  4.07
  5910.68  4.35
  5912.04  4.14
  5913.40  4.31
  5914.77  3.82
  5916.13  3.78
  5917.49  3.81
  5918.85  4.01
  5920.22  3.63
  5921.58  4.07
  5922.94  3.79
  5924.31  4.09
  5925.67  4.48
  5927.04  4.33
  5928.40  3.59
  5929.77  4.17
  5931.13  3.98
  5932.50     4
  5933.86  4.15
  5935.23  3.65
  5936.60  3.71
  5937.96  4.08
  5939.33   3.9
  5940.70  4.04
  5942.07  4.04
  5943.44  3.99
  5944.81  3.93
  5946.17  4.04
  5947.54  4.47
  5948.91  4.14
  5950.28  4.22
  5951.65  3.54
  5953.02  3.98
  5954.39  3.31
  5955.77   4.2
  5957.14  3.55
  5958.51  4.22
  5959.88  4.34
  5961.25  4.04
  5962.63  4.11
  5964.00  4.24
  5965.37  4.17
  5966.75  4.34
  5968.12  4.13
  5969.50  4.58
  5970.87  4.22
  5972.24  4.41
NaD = 1.4 AA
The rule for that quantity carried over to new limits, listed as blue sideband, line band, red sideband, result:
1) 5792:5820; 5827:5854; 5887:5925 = -1.1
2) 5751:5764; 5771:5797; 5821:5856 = 1.5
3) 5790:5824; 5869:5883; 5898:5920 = 0.1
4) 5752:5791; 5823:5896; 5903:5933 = 0.2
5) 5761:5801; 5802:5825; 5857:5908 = -0.8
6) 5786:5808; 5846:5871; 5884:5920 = -0.8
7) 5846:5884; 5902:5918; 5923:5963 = -0.4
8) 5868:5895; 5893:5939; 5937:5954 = -0.8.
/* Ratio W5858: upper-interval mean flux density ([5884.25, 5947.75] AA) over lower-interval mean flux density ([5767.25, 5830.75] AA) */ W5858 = 0.9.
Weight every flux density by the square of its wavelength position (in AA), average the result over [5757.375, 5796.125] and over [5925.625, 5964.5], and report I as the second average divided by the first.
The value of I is 1.0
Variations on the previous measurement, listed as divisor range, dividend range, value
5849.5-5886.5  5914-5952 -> 1.01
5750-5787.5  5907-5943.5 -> 1.03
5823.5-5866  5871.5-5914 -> 0.95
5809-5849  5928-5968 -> 0.98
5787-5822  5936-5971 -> 1.04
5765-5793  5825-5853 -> 1.08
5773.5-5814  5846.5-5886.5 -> 1.03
